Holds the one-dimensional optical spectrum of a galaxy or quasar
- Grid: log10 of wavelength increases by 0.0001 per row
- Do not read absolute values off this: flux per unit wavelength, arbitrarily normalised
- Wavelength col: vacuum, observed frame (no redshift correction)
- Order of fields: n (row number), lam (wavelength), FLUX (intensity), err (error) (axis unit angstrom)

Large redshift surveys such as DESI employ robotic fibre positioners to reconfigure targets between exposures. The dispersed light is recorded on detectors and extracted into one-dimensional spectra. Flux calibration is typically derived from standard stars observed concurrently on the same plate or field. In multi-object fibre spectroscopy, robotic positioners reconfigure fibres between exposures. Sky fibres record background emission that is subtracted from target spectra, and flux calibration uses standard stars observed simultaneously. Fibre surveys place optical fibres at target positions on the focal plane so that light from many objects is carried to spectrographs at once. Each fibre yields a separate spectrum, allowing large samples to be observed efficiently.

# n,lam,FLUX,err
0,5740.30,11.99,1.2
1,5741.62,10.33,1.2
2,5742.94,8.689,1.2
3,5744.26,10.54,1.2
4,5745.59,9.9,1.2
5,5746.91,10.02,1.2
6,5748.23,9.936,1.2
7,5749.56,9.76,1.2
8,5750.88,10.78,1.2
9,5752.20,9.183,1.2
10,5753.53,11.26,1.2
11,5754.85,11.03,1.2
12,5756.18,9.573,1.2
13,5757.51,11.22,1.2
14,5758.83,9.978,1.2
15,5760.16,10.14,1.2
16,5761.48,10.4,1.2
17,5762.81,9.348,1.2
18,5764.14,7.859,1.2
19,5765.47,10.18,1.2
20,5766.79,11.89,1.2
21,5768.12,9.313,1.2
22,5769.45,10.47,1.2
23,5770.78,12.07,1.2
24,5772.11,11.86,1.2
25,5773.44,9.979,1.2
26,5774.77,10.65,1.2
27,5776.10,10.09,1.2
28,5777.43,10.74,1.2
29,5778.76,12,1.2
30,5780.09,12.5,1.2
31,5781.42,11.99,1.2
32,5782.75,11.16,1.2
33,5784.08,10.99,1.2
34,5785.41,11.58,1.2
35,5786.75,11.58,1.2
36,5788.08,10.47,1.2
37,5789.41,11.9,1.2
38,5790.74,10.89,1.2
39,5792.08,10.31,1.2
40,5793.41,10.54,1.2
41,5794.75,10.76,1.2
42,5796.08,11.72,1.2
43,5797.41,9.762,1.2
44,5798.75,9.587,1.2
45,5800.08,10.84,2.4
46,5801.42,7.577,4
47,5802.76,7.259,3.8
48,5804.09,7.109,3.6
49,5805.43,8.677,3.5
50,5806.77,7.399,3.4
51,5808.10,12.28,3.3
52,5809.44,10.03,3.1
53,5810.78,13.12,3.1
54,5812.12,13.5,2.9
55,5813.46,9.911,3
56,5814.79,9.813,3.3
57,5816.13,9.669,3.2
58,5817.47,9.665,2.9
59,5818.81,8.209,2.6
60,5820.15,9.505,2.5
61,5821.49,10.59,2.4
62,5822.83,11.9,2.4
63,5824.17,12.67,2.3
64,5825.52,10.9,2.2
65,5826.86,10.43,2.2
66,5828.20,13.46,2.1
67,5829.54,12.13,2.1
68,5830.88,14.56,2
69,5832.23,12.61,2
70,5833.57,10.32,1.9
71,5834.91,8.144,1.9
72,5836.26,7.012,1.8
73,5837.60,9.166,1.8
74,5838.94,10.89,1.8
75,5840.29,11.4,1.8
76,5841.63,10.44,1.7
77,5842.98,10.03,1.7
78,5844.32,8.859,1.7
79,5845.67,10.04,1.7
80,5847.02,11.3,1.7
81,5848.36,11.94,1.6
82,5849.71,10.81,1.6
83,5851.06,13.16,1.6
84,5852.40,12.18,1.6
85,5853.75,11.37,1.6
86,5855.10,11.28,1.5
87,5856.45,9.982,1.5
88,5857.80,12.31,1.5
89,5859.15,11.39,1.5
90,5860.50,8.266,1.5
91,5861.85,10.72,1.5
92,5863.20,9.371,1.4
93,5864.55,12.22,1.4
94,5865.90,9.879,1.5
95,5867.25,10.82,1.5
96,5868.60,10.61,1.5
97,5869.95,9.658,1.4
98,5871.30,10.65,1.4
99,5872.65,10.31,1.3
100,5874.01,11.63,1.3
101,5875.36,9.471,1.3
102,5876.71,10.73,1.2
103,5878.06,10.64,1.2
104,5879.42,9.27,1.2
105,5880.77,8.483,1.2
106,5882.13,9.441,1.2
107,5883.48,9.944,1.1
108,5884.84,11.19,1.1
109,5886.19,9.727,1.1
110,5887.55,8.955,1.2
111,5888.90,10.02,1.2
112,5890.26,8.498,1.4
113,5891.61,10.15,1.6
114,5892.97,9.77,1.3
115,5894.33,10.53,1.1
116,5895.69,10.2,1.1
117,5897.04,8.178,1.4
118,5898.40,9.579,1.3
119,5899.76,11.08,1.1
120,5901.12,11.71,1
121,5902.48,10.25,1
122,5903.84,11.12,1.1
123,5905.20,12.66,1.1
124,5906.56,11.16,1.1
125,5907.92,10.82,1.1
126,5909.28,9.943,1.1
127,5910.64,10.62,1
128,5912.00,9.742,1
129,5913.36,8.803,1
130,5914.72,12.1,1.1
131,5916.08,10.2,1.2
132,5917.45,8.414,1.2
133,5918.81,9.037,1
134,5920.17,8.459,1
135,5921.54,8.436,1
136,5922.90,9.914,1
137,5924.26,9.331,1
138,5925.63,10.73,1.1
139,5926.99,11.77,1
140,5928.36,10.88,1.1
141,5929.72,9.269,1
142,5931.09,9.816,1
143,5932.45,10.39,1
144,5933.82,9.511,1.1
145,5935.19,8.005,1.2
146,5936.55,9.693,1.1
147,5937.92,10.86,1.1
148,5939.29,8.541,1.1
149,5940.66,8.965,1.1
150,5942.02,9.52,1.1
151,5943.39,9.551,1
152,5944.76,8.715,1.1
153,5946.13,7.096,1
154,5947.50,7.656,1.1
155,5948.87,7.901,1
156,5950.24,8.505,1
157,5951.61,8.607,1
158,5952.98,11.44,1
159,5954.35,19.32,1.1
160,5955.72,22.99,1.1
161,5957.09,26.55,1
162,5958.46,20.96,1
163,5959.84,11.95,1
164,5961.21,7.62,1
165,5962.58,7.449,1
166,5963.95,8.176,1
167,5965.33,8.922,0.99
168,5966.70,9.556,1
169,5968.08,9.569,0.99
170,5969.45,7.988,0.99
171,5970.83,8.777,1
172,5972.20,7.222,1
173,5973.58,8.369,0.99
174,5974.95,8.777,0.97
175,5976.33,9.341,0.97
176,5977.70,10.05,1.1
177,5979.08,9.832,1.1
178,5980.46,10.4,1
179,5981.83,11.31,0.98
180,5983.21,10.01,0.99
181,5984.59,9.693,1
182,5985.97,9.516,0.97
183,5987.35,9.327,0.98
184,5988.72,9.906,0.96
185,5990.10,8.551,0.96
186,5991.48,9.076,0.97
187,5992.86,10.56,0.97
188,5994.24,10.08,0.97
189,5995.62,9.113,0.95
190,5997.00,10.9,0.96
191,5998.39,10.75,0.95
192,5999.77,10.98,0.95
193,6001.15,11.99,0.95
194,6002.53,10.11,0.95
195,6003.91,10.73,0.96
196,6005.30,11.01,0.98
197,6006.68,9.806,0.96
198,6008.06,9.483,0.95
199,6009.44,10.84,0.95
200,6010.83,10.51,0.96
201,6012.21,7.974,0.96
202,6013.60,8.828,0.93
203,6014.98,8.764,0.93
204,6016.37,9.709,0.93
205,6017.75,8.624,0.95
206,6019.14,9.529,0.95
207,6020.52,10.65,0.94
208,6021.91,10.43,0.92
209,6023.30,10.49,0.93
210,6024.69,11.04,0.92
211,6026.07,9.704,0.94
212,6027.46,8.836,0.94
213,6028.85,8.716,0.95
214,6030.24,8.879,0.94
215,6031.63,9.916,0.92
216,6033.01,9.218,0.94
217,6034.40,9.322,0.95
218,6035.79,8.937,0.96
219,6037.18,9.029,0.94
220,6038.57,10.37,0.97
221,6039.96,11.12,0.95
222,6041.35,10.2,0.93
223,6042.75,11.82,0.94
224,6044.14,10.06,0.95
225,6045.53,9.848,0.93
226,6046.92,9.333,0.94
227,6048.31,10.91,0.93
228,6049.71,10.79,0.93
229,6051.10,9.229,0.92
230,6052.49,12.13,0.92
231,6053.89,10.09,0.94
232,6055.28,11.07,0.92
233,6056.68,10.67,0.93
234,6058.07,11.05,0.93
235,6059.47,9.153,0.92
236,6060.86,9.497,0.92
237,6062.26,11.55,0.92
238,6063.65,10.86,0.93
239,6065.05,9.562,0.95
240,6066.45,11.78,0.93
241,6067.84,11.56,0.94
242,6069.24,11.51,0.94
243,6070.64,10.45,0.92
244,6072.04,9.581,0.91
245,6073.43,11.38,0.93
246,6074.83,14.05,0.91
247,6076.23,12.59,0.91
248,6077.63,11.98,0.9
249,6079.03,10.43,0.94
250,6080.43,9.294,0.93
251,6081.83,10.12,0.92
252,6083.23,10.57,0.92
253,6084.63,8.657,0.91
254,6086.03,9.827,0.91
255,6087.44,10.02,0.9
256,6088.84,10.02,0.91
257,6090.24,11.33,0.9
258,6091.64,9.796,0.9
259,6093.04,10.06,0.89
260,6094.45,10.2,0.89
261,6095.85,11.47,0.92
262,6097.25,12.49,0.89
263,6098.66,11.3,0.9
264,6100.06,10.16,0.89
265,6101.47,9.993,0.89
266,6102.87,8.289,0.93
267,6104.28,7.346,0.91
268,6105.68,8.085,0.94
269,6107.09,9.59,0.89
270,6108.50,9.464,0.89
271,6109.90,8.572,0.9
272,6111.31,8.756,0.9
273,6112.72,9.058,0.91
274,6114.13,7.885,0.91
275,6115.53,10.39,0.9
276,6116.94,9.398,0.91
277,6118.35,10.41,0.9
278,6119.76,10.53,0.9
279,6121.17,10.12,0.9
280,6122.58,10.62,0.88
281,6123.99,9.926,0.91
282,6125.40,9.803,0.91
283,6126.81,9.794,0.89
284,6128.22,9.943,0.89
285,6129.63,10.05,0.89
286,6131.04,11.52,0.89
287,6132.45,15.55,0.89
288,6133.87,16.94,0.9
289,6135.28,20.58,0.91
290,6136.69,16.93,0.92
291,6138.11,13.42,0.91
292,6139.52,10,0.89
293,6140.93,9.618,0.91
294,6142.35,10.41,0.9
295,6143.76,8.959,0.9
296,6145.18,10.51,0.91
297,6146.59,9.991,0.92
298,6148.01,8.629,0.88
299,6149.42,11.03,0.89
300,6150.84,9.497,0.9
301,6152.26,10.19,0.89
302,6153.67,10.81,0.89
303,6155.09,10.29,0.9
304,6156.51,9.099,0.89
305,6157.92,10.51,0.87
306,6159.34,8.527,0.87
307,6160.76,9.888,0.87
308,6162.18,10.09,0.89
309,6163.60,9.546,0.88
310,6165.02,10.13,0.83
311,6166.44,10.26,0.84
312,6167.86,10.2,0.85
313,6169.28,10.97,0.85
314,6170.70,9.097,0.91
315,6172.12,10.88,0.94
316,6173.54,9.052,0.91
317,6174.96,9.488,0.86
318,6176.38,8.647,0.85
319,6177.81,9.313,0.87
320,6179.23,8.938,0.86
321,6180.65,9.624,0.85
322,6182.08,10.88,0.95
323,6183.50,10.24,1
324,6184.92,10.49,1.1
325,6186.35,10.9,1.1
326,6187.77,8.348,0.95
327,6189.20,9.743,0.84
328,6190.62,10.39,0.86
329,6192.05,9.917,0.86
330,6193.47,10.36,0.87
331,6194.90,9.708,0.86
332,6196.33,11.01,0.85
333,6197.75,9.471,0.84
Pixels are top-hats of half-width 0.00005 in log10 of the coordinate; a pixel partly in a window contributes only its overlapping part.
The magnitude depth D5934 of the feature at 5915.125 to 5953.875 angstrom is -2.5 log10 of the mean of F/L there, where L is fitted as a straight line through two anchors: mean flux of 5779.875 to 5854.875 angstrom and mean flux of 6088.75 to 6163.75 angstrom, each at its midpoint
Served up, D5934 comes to 0.13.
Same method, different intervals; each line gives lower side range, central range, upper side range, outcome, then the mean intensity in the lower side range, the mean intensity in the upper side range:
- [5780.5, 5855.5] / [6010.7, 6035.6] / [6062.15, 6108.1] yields 0.11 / 10.6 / 10.5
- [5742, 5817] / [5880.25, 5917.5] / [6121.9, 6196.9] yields 0.03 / 10.4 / 10.6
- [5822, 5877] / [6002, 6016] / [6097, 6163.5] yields 0.09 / 10.9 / 10.5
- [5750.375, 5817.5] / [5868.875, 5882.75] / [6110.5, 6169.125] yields 0.05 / 10.4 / 10.7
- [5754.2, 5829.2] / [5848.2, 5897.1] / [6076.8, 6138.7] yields 0.02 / 10.5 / 10.7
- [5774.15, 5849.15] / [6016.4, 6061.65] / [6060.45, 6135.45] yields 0.06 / 10.6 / 10.6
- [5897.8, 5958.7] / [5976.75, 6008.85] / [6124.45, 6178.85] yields 0.07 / 10.8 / 10.8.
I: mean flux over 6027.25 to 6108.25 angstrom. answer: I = 10.3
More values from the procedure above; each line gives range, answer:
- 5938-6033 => 10.2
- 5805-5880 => 10.7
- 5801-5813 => 9.71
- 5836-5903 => 10.3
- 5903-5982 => 10.4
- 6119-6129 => 10.1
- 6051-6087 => 10.7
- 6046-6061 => 10.4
